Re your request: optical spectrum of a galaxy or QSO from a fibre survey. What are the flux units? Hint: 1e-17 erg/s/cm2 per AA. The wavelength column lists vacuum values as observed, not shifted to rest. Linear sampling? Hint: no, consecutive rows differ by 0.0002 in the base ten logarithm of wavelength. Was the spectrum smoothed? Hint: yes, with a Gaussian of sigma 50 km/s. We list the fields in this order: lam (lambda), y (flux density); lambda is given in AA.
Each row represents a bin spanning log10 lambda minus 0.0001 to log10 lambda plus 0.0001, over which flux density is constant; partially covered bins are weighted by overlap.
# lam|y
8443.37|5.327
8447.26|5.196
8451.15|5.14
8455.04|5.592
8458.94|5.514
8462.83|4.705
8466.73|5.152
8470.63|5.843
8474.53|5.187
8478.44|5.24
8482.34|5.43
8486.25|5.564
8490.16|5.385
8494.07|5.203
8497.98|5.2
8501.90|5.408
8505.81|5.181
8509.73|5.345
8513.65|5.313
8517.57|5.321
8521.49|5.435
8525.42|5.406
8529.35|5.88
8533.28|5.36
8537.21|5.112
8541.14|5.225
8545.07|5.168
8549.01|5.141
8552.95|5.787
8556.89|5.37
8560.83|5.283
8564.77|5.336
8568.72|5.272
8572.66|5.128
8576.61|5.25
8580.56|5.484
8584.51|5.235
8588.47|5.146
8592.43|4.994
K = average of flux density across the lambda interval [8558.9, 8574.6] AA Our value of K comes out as 5.26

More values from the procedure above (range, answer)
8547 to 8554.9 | 5.46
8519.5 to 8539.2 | 5.44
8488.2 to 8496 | 5.29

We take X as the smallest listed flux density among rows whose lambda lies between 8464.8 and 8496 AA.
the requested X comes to 5.152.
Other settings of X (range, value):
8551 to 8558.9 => 5.37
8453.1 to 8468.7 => 4.705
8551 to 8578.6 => 5.128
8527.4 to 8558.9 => 5.112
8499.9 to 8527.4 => 5.181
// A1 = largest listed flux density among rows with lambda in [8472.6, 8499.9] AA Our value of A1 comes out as 5.564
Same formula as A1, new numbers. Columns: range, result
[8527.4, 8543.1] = 5.88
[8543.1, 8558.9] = 5.787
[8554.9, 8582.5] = 5.484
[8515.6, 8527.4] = 5.435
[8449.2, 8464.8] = 5.592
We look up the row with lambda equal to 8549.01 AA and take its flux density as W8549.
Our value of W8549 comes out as 5.141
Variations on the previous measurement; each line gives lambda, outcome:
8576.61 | 5.25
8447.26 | 5.196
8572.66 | 5.128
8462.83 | 4.705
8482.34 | 5.43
